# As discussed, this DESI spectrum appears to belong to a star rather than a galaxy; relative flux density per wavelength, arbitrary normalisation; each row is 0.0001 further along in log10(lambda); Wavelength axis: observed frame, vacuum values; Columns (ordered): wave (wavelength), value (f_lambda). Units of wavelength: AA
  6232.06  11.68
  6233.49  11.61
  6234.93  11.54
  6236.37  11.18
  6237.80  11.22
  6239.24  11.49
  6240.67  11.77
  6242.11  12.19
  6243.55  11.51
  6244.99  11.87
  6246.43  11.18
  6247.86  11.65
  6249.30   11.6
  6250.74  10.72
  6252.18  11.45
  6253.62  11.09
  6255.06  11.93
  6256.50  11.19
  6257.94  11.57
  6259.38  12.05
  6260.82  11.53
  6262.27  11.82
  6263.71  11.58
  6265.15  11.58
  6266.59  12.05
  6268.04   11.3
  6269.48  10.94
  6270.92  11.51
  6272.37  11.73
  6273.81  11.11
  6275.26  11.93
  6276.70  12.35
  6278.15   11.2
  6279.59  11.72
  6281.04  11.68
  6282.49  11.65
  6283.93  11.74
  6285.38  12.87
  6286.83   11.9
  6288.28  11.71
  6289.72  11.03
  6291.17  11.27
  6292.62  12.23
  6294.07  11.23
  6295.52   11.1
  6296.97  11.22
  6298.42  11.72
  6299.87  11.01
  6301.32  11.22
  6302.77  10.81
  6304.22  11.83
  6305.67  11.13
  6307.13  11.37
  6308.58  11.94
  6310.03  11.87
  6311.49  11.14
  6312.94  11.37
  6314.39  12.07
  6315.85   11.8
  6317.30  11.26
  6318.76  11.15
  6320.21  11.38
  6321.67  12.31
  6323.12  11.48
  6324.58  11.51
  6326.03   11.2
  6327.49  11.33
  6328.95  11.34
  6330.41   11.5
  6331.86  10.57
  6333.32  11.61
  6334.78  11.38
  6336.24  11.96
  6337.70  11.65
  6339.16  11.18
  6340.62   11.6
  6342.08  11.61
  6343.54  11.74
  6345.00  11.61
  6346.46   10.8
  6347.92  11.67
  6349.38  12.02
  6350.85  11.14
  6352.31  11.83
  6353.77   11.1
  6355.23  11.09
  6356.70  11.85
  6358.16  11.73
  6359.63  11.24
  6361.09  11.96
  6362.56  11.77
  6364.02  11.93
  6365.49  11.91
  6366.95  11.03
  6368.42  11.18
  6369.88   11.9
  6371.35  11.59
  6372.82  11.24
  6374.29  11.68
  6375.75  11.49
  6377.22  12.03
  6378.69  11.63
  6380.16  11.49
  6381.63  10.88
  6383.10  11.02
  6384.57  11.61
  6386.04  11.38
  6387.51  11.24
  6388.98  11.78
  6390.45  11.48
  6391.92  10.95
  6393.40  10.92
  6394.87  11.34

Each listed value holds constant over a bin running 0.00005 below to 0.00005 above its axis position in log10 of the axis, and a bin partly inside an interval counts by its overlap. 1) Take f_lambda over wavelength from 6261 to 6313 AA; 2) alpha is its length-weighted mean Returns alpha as 11.6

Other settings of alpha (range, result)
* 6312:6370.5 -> 11.5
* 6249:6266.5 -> 11.5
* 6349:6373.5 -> 11.6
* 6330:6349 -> 11.5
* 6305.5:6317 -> 11.6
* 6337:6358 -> 11.5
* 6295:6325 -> 11.5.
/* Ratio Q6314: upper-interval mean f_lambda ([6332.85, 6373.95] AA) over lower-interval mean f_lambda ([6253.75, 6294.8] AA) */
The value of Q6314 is 0.99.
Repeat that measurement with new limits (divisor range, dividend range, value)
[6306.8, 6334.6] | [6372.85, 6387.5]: 1.00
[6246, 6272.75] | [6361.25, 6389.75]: 1.00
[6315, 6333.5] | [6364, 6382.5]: 1.01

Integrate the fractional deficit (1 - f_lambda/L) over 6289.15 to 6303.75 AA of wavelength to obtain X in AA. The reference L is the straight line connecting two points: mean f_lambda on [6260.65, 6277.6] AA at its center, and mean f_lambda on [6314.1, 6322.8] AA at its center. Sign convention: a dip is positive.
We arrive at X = 0.41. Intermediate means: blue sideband 11.6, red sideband 11.6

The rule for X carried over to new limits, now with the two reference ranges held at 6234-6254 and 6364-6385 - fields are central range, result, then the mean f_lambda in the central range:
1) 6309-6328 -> -0.1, 11.5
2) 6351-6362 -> 0.0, 11.5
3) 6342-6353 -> -0.1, 11.5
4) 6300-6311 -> 0.1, 11.4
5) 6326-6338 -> 0.1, 11.4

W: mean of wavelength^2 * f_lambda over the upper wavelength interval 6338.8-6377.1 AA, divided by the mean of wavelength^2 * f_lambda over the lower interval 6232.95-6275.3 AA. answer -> 1.0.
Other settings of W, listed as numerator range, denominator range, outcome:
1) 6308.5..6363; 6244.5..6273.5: 1.02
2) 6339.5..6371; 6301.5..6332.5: 1.02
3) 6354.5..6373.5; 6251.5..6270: 1.03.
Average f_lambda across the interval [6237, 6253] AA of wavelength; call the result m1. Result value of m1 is 11.5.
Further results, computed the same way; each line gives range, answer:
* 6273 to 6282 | 11.7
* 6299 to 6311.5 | 11.4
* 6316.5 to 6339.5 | 11.4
